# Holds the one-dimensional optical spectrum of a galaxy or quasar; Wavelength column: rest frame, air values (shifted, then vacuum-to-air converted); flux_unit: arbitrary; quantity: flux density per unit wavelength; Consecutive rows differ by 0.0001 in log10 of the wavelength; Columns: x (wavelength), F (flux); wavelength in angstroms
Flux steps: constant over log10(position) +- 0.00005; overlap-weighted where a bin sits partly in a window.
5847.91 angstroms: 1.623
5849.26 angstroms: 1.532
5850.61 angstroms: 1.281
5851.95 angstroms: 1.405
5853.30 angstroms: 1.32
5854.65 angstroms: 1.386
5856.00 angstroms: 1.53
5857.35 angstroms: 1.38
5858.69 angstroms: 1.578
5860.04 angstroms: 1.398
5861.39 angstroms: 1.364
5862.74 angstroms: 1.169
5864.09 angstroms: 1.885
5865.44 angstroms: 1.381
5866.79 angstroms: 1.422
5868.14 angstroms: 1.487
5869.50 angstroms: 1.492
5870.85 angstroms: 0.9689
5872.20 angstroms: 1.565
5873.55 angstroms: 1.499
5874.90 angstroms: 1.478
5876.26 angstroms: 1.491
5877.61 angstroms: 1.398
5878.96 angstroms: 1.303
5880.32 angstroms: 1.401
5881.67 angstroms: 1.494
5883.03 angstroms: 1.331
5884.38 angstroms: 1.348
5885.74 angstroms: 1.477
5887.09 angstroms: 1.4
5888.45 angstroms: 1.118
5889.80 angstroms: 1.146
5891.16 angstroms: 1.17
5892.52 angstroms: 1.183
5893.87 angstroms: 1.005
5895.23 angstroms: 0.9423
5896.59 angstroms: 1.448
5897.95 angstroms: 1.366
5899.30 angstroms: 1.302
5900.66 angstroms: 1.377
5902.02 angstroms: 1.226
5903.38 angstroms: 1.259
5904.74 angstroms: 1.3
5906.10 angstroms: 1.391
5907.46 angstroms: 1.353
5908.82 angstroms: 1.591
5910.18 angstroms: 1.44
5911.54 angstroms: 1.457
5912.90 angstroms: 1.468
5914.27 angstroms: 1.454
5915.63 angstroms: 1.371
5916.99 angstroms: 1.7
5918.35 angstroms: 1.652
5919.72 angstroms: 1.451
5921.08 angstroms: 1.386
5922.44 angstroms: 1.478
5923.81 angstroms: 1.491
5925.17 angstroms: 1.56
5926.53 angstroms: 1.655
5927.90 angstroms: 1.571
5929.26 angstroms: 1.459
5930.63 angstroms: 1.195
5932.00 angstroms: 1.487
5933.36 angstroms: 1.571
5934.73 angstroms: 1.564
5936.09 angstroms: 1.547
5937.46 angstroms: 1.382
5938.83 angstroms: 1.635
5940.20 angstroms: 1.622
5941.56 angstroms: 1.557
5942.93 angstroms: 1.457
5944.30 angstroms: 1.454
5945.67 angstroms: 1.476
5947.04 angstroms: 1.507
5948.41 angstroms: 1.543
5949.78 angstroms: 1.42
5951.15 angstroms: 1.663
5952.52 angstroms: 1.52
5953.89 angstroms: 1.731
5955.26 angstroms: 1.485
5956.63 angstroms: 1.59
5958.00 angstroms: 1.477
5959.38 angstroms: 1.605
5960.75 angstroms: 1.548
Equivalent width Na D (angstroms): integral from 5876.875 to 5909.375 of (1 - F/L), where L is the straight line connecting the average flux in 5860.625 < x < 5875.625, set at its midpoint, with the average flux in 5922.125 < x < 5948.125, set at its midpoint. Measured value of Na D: 3.42 angstroms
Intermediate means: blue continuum 1.43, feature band 1.3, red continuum 1.51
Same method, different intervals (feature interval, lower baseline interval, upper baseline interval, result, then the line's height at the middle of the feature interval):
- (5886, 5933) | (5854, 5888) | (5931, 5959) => 3.2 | 1.48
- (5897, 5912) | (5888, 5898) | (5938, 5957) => -1.5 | 1.24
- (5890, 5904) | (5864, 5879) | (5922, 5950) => 2.3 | 1.46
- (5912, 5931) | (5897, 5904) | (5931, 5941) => -0.7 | 1.44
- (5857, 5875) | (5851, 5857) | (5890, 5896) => -1.8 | 1.3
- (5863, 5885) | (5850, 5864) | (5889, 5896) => -3.1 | 1.26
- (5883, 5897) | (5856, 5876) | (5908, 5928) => 2.3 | 1.47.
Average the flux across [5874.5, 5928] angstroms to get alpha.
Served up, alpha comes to 1.38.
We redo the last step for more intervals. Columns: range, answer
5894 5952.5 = 1.45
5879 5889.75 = 1.35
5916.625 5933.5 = 1.51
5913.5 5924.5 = 1.5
